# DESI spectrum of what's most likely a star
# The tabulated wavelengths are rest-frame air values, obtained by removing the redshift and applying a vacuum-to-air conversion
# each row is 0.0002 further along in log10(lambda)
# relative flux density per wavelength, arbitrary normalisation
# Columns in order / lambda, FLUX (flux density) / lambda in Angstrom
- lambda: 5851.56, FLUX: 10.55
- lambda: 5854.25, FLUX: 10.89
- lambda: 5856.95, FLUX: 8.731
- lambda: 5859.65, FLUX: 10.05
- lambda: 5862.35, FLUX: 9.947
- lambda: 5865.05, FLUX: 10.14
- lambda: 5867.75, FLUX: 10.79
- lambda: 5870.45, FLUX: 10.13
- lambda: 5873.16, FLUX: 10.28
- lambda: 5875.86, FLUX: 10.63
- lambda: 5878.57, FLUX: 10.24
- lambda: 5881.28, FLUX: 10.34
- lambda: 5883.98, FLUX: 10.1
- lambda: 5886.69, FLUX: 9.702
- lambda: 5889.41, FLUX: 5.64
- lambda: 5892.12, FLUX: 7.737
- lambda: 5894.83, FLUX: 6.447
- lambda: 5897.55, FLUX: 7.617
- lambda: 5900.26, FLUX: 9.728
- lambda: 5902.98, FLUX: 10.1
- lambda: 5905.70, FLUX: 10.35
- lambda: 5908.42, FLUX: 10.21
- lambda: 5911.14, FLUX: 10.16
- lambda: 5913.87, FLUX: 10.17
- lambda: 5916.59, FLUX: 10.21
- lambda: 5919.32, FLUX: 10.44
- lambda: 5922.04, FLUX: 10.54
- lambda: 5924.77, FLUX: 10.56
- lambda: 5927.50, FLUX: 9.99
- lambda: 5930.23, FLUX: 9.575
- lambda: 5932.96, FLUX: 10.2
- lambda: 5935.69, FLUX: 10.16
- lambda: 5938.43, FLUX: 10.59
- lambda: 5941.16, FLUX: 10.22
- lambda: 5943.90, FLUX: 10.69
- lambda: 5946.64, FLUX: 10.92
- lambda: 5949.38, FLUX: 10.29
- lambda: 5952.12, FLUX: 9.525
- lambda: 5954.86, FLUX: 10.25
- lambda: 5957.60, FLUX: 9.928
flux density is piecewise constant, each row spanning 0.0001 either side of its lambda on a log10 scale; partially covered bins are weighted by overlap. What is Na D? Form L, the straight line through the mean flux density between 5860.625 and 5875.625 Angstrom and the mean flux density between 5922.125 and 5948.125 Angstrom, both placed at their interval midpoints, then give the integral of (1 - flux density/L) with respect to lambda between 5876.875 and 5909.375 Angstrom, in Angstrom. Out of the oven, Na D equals 4.04 Angstrom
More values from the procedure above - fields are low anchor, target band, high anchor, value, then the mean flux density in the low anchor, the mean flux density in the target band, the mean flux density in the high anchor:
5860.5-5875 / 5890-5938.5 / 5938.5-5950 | 3.81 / 10.3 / 9.62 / 10.6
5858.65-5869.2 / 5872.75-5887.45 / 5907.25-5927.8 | 0.04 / 10.2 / 10.2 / 10.3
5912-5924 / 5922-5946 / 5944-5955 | 0.07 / 10.3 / 10.3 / 10.3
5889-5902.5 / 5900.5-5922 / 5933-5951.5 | -4.01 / 7.74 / 10.2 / 10.4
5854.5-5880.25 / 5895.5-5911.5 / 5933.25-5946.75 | 1.20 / 10.1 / 9.53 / 10.5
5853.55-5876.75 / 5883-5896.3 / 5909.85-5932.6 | 3.02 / 10.1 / 7.86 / 10.2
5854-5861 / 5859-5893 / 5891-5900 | -3.94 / 9.72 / 9.69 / 7.56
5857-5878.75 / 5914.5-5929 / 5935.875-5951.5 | 0.07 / 10.2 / 10.3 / 10.5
